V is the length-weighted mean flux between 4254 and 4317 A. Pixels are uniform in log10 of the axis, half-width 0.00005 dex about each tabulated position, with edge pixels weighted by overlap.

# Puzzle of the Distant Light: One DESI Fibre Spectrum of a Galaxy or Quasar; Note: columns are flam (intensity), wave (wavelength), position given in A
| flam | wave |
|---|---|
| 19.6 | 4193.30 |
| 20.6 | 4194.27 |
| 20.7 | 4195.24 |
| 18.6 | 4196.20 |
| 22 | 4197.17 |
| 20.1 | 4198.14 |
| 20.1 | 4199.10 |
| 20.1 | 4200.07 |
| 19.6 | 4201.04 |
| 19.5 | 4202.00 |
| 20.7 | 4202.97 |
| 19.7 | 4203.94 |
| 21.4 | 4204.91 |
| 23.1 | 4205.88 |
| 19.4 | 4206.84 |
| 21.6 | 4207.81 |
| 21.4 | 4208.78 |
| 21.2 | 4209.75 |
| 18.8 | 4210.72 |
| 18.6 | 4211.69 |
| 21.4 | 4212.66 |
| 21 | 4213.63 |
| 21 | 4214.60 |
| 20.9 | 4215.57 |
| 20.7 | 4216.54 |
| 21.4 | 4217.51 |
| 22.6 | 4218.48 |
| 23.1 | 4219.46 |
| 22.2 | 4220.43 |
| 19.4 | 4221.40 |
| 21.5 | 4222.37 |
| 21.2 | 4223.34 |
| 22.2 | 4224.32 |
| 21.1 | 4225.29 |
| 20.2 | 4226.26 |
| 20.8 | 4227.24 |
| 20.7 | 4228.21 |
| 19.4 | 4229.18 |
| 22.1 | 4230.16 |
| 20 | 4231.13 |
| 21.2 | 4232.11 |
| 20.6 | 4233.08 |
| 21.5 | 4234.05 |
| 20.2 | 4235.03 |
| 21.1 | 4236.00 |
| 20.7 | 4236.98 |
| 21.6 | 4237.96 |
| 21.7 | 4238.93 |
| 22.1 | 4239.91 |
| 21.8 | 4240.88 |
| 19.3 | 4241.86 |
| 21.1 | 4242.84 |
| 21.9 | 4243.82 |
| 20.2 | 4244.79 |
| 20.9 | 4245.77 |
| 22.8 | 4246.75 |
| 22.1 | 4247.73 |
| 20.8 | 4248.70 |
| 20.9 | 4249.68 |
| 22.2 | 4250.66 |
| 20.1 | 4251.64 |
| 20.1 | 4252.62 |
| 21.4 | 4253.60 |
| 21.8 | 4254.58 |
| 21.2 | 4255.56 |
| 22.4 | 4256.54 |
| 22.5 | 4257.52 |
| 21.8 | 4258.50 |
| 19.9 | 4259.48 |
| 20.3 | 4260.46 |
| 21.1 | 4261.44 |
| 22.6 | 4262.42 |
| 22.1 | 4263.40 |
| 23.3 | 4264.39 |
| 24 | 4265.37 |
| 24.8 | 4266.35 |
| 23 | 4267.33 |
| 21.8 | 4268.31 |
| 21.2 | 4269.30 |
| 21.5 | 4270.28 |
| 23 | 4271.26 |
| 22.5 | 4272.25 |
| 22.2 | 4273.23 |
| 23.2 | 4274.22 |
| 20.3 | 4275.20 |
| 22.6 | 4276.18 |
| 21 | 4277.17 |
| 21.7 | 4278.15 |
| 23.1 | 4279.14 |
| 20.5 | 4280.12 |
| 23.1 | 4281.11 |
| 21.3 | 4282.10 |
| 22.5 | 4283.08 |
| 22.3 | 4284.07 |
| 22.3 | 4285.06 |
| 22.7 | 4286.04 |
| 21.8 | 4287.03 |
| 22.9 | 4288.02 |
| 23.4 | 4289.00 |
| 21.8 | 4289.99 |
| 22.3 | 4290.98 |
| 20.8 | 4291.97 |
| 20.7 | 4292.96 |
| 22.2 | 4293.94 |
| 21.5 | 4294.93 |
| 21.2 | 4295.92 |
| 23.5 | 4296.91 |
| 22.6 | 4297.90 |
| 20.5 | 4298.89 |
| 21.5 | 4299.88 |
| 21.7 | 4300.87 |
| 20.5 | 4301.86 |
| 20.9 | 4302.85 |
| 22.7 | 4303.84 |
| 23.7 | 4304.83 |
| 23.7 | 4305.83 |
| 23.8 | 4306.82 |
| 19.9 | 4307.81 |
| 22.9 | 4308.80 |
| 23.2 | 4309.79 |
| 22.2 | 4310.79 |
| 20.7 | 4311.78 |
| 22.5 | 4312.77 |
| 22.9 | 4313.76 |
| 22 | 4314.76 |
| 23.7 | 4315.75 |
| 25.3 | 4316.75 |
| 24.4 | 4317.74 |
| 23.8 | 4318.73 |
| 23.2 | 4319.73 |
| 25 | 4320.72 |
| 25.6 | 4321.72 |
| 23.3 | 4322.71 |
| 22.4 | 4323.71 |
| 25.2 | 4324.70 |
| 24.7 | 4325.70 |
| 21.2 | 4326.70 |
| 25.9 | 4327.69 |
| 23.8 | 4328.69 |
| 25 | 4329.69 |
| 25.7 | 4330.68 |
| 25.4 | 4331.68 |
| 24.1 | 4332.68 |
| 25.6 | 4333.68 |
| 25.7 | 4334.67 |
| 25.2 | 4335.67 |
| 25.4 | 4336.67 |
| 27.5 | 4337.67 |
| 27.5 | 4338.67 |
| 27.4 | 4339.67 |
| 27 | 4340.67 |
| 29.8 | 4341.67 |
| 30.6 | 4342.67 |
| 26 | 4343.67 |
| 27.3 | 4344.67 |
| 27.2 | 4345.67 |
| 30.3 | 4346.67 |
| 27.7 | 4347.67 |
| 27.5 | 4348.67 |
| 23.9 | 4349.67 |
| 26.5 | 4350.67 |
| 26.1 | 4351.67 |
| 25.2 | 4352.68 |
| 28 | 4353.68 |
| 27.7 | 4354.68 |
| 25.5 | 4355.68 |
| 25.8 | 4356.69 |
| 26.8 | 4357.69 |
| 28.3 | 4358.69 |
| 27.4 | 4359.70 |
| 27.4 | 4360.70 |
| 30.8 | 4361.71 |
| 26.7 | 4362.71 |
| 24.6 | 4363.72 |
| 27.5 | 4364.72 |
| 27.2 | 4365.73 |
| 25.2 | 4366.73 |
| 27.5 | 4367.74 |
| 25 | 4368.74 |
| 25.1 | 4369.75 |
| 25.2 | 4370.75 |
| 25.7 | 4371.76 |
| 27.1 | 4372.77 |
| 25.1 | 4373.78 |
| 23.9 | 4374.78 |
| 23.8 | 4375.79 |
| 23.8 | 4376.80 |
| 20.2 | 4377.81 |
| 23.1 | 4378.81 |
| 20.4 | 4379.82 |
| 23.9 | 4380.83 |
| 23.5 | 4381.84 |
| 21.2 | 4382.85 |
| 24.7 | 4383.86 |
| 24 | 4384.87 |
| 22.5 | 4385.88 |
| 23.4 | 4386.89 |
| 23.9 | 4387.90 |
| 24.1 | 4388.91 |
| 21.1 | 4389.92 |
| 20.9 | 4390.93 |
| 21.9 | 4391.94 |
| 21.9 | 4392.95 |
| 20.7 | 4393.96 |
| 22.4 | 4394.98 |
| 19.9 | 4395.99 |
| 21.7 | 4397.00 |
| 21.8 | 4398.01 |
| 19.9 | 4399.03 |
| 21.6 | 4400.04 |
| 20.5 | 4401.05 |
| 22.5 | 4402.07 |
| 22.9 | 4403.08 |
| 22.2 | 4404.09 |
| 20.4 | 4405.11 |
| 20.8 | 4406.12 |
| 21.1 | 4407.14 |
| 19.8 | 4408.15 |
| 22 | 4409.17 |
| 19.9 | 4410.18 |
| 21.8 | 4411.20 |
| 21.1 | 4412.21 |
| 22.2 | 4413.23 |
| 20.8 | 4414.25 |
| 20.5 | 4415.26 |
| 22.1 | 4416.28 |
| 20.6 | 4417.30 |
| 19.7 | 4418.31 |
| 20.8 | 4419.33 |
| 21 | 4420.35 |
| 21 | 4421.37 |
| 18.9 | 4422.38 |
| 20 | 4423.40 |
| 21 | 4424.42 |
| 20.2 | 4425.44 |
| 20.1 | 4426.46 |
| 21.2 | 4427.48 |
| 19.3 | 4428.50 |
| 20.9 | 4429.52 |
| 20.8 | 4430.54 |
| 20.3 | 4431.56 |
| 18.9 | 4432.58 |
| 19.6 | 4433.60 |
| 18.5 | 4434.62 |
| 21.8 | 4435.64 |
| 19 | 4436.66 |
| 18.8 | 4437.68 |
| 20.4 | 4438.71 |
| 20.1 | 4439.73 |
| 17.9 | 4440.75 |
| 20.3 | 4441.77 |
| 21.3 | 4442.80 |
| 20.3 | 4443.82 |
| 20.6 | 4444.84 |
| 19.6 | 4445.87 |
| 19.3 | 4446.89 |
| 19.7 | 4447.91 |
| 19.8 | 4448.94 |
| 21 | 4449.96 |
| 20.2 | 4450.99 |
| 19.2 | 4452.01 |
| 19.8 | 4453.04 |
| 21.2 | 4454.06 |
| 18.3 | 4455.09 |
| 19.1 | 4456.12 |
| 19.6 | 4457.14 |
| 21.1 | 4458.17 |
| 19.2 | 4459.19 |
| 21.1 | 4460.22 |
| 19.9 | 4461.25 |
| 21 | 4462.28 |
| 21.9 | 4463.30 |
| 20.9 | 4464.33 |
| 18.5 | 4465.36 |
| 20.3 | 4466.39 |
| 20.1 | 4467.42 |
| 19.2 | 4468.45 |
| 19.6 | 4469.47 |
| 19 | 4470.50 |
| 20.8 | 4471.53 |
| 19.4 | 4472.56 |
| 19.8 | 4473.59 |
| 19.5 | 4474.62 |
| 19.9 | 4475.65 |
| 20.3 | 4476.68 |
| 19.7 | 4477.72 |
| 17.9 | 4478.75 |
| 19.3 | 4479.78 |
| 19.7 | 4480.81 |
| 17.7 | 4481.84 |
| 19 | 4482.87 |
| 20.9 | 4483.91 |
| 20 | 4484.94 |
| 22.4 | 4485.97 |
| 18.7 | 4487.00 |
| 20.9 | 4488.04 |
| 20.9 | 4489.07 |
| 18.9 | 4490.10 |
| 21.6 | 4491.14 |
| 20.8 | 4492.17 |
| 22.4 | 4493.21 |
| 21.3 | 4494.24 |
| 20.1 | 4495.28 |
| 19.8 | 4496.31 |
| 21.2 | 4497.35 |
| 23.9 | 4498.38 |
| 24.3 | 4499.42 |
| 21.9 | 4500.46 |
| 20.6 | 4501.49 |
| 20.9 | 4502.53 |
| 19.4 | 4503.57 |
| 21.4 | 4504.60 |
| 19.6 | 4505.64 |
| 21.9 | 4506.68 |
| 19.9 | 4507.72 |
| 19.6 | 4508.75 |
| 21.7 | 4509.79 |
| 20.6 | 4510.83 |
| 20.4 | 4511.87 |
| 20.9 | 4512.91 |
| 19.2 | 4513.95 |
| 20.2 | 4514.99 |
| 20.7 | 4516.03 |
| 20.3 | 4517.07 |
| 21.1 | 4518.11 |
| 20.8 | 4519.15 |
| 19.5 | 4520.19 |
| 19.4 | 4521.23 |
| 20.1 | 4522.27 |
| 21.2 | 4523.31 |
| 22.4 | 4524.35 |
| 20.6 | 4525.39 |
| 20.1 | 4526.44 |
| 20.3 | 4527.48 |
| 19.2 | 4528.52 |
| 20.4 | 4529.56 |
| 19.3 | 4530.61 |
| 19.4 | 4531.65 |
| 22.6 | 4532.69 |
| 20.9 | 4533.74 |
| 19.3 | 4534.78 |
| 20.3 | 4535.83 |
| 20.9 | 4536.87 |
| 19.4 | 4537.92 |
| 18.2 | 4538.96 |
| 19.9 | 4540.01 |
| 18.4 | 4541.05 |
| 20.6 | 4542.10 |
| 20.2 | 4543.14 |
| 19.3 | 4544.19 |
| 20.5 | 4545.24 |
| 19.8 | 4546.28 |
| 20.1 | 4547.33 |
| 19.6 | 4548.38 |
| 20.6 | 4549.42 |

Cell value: 22.2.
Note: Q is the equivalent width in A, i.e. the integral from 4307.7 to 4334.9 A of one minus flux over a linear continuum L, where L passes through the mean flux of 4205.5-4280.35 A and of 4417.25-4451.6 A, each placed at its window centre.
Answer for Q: -3.8 A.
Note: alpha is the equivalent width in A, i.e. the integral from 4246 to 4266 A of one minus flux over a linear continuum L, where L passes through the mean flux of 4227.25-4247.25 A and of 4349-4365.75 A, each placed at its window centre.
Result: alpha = 0.2 A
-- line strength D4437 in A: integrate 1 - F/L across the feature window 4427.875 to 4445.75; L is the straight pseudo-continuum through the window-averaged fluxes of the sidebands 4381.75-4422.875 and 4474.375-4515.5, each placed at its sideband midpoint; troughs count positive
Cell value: 1.0 A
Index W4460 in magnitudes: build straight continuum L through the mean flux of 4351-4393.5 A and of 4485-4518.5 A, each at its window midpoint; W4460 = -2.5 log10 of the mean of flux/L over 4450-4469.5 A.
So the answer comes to 0.11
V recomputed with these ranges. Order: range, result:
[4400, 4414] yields 21.3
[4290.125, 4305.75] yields 21.8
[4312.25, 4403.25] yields 24.7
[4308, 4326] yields 23.4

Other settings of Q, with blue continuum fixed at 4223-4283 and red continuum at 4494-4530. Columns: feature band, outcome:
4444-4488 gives 2.07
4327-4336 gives -1.60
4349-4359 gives -2.43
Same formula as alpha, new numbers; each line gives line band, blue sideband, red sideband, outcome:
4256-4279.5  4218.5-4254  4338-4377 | 0.44 A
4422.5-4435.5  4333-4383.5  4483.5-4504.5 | 1.87 A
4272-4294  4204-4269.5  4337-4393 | 0.76 A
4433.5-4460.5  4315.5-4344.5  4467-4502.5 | 2.13 A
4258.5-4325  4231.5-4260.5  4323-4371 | 3.14 A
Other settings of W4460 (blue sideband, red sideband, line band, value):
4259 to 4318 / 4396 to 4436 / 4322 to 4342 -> -0.168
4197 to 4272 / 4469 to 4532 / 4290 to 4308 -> -0.044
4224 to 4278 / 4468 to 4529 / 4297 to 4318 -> -0.059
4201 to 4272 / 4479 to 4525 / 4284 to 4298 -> -0.049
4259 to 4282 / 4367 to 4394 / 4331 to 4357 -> -0.162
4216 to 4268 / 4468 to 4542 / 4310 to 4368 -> -0.220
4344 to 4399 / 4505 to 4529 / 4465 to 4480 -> 0.115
